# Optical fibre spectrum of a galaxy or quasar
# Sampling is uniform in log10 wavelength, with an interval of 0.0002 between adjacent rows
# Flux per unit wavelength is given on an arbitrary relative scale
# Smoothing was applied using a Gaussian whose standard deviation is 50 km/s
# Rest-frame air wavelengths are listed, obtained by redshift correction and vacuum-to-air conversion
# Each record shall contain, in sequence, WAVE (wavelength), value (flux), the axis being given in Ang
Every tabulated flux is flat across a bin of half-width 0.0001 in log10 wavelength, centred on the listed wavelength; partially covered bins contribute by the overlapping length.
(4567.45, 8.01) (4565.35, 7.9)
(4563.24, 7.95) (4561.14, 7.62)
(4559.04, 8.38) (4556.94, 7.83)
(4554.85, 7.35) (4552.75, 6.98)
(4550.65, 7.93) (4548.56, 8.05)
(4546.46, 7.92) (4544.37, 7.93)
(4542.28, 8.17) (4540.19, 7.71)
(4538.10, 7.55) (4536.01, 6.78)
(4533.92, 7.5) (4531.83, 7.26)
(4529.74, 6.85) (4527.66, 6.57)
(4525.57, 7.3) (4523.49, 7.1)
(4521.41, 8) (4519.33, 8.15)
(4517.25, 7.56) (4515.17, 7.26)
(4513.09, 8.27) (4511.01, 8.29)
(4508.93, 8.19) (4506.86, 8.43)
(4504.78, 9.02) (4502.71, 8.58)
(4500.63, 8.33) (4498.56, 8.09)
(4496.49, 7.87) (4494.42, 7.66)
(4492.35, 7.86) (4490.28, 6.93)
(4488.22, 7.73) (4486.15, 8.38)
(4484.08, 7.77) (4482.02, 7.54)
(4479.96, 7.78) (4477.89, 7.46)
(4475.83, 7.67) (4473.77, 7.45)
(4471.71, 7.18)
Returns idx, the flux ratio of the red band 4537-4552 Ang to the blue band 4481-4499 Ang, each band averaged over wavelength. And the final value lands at 1.0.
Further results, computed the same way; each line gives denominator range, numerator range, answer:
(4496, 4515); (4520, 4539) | 0.87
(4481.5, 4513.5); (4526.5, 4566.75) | 0.94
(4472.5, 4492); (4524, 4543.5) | 0.96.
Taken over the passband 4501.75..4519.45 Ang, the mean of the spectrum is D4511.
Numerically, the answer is 8.19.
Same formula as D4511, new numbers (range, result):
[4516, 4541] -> 7.36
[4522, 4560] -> 7.51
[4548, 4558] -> 7.61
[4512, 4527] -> 7.64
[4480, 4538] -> 7.75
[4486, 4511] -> 8.09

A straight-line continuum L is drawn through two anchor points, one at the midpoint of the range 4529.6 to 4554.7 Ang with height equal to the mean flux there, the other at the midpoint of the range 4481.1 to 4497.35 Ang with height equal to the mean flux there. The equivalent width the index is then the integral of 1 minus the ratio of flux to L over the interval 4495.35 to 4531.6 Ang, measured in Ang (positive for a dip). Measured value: -1.0 Ang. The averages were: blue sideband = 7.72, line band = 7.86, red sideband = 7.57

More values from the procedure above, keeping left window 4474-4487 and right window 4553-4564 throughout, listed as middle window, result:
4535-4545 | 0.18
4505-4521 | -0.67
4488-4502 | -0.11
